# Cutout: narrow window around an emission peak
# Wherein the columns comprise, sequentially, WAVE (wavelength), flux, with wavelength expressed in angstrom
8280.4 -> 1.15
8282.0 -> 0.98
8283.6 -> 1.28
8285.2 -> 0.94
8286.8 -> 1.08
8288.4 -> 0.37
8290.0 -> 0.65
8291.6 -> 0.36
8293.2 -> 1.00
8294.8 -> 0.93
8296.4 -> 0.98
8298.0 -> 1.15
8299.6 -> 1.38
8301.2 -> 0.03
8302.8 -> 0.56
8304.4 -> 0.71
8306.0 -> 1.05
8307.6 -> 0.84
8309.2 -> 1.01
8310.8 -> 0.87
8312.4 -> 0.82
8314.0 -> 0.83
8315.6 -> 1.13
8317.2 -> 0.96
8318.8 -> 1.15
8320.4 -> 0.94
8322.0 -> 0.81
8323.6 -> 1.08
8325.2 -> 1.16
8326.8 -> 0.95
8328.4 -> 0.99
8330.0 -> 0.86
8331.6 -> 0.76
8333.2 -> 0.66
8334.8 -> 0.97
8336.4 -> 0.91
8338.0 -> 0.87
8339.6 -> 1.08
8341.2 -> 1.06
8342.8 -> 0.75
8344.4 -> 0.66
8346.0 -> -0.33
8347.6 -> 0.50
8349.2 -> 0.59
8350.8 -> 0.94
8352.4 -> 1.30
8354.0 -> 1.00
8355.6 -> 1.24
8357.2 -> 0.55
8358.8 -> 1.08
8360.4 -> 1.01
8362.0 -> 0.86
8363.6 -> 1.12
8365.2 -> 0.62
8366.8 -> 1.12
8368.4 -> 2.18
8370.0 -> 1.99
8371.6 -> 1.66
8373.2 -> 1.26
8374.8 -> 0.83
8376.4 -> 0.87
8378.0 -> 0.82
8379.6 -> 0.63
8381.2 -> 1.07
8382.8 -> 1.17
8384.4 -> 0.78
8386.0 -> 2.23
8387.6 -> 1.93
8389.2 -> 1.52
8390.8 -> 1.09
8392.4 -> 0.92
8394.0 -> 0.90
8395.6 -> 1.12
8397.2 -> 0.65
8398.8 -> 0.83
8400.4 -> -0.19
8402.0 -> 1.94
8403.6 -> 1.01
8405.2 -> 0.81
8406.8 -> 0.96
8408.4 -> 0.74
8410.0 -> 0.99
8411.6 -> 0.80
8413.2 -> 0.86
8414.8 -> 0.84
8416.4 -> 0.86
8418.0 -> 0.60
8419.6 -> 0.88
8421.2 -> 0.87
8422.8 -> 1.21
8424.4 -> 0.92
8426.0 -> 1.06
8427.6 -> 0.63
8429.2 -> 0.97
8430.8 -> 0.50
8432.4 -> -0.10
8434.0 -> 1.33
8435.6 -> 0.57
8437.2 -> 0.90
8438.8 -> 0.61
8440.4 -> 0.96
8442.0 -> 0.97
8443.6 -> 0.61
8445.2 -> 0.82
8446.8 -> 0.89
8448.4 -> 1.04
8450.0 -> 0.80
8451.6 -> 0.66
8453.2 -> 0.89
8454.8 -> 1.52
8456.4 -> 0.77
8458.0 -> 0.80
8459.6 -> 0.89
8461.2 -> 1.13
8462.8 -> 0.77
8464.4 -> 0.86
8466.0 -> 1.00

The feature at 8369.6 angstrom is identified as [S II] 6716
